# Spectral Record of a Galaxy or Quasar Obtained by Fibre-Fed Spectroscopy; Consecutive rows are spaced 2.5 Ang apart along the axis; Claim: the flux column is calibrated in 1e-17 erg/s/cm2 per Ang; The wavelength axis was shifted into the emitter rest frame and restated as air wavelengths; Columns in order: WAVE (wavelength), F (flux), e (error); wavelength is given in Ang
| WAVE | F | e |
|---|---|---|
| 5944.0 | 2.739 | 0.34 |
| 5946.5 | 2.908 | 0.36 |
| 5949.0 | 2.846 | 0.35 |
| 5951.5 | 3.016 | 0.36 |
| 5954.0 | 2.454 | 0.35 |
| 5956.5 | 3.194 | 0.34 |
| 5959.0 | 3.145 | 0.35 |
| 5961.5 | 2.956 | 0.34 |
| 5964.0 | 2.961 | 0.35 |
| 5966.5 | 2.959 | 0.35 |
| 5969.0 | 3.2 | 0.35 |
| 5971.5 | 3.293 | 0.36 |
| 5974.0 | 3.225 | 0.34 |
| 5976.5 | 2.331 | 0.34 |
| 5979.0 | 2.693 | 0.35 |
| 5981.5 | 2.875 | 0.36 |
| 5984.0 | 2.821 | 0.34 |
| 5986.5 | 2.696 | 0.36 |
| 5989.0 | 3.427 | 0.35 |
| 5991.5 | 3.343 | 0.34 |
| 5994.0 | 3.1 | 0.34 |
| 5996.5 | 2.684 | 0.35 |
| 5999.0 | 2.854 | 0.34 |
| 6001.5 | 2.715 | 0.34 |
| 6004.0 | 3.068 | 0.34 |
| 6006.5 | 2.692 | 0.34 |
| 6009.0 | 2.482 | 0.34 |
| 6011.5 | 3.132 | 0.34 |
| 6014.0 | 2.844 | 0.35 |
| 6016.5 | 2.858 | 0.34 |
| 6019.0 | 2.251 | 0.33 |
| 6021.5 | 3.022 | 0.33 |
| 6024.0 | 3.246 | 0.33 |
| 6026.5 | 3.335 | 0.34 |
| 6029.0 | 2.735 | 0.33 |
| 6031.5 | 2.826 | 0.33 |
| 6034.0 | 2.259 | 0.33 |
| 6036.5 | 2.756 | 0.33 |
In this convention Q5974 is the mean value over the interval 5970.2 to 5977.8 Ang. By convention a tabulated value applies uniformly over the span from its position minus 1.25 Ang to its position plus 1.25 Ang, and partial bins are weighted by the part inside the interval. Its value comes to 2.95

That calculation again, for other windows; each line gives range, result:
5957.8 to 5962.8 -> 3.05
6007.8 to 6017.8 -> 2.83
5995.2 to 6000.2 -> 2.77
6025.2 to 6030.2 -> 3.04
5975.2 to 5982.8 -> 2.64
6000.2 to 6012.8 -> 2.82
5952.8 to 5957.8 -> 2.83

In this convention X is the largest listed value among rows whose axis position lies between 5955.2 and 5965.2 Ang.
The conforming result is 3.194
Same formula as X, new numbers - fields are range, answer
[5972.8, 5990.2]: 3.427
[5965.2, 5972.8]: 3.293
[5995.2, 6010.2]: 3.068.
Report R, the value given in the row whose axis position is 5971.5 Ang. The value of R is 3.293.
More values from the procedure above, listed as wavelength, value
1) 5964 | 2.961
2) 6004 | 3.068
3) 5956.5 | 3.194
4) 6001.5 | 2.715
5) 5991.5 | 3.343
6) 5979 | 2.693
